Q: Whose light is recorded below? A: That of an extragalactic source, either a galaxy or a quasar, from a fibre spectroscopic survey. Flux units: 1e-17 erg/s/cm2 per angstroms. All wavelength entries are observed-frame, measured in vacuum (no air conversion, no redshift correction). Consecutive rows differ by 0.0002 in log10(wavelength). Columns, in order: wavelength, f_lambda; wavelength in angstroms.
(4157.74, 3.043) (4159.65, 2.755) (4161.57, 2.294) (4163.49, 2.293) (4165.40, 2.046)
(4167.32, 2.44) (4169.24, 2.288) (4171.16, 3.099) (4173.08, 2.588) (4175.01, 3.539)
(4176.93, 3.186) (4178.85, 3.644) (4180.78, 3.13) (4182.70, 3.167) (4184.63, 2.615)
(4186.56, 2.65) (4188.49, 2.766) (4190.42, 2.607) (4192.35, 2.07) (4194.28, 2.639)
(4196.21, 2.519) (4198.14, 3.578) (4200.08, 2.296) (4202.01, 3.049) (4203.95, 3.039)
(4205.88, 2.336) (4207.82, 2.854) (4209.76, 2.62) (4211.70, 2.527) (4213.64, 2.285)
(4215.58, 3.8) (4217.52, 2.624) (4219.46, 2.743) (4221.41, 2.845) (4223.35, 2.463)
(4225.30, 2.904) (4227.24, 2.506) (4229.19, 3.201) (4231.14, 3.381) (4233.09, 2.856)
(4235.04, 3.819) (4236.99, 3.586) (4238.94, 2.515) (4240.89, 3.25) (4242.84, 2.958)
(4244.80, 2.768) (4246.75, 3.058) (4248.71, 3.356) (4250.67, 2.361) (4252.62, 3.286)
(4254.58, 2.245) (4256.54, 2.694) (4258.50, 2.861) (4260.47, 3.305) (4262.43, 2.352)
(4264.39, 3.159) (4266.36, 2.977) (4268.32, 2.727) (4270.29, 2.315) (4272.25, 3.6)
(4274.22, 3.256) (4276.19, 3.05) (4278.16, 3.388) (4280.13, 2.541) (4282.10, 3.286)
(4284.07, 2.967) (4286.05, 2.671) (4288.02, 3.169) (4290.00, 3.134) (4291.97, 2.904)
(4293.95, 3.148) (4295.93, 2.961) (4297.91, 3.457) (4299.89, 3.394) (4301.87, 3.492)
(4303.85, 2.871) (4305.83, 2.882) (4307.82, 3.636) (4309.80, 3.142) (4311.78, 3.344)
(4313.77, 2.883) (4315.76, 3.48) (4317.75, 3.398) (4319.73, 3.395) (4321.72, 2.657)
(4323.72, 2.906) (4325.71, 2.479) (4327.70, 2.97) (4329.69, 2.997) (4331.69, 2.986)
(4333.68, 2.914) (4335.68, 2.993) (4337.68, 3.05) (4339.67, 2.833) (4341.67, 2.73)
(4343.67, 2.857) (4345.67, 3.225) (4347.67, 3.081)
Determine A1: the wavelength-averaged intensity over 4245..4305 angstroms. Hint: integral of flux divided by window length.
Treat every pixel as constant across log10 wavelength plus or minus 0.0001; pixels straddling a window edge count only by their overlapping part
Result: 3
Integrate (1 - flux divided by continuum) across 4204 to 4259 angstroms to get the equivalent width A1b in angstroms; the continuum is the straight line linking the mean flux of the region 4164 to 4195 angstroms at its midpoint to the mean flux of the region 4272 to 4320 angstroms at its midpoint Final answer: 1.21 angstroms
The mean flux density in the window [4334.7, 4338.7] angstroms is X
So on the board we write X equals 3.02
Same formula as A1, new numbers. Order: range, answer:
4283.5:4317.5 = 3.16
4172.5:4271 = 2.88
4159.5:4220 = 2.75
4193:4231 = 2.79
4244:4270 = 2.84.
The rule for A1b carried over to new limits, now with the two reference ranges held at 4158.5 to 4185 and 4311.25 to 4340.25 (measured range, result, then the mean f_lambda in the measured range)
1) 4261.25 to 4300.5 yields -0.9 angstroms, 3.02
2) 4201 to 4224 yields 0.7 angstroms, 2.77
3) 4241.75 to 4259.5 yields 0.4 angstroms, 2.85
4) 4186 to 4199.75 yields 0.8 angstroms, 2.67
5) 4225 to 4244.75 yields -1.4 angstroms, 3.09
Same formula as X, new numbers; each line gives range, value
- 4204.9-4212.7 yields 2.58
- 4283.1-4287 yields 2.81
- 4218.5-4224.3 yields 2.68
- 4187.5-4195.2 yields 2.52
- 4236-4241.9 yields 3.12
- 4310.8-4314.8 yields 3.11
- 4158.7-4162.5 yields 2.52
